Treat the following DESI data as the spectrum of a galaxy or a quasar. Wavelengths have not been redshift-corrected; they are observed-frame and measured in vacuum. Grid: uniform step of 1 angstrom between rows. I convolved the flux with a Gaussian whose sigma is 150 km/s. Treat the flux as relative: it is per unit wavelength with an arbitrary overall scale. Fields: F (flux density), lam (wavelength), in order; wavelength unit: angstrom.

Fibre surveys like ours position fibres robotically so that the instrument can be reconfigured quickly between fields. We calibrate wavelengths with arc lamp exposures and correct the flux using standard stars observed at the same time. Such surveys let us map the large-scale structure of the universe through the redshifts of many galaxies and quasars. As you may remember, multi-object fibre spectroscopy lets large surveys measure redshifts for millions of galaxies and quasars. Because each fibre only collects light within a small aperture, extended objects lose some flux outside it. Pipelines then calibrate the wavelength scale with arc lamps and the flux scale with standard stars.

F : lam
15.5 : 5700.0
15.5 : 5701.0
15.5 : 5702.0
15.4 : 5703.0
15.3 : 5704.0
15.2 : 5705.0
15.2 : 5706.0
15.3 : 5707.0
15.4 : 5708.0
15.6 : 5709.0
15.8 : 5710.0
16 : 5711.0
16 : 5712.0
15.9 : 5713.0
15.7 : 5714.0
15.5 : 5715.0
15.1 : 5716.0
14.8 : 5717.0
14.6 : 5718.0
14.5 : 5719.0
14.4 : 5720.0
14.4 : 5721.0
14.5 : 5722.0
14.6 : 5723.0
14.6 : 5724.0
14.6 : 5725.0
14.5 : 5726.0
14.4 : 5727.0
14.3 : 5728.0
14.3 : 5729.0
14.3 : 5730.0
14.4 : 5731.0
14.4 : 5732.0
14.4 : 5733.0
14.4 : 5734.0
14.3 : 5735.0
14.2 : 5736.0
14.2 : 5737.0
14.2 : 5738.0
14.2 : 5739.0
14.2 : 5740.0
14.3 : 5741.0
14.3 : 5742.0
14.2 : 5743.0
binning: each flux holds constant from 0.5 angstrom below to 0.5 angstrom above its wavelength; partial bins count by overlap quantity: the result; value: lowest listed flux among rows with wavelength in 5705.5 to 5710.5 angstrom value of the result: 15.2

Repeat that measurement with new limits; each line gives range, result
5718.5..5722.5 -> 14.4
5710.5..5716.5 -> 15.1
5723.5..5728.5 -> 14.3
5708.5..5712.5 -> 15.6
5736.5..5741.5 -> 14.2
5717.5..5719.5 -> 14.5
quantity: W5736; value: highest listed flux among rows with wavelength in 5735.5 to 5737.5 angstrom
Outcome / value 14.2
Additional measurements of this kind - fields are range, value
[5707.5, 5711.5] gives 16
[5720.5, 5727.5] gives 14.6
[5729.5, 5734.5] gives 14.4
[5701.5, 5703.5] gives 15.5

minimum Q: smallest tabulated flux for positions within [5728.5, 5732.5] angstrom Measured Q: 14.3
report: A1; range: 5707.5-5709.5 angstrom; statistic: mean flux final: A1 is 15.5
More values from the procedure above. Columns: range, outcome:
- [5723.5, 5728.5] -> 14.5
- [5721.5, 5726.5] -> 14.6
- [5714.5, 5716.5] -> 15.3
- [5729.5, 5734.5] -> 14.4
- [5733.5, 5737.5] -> 14.3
